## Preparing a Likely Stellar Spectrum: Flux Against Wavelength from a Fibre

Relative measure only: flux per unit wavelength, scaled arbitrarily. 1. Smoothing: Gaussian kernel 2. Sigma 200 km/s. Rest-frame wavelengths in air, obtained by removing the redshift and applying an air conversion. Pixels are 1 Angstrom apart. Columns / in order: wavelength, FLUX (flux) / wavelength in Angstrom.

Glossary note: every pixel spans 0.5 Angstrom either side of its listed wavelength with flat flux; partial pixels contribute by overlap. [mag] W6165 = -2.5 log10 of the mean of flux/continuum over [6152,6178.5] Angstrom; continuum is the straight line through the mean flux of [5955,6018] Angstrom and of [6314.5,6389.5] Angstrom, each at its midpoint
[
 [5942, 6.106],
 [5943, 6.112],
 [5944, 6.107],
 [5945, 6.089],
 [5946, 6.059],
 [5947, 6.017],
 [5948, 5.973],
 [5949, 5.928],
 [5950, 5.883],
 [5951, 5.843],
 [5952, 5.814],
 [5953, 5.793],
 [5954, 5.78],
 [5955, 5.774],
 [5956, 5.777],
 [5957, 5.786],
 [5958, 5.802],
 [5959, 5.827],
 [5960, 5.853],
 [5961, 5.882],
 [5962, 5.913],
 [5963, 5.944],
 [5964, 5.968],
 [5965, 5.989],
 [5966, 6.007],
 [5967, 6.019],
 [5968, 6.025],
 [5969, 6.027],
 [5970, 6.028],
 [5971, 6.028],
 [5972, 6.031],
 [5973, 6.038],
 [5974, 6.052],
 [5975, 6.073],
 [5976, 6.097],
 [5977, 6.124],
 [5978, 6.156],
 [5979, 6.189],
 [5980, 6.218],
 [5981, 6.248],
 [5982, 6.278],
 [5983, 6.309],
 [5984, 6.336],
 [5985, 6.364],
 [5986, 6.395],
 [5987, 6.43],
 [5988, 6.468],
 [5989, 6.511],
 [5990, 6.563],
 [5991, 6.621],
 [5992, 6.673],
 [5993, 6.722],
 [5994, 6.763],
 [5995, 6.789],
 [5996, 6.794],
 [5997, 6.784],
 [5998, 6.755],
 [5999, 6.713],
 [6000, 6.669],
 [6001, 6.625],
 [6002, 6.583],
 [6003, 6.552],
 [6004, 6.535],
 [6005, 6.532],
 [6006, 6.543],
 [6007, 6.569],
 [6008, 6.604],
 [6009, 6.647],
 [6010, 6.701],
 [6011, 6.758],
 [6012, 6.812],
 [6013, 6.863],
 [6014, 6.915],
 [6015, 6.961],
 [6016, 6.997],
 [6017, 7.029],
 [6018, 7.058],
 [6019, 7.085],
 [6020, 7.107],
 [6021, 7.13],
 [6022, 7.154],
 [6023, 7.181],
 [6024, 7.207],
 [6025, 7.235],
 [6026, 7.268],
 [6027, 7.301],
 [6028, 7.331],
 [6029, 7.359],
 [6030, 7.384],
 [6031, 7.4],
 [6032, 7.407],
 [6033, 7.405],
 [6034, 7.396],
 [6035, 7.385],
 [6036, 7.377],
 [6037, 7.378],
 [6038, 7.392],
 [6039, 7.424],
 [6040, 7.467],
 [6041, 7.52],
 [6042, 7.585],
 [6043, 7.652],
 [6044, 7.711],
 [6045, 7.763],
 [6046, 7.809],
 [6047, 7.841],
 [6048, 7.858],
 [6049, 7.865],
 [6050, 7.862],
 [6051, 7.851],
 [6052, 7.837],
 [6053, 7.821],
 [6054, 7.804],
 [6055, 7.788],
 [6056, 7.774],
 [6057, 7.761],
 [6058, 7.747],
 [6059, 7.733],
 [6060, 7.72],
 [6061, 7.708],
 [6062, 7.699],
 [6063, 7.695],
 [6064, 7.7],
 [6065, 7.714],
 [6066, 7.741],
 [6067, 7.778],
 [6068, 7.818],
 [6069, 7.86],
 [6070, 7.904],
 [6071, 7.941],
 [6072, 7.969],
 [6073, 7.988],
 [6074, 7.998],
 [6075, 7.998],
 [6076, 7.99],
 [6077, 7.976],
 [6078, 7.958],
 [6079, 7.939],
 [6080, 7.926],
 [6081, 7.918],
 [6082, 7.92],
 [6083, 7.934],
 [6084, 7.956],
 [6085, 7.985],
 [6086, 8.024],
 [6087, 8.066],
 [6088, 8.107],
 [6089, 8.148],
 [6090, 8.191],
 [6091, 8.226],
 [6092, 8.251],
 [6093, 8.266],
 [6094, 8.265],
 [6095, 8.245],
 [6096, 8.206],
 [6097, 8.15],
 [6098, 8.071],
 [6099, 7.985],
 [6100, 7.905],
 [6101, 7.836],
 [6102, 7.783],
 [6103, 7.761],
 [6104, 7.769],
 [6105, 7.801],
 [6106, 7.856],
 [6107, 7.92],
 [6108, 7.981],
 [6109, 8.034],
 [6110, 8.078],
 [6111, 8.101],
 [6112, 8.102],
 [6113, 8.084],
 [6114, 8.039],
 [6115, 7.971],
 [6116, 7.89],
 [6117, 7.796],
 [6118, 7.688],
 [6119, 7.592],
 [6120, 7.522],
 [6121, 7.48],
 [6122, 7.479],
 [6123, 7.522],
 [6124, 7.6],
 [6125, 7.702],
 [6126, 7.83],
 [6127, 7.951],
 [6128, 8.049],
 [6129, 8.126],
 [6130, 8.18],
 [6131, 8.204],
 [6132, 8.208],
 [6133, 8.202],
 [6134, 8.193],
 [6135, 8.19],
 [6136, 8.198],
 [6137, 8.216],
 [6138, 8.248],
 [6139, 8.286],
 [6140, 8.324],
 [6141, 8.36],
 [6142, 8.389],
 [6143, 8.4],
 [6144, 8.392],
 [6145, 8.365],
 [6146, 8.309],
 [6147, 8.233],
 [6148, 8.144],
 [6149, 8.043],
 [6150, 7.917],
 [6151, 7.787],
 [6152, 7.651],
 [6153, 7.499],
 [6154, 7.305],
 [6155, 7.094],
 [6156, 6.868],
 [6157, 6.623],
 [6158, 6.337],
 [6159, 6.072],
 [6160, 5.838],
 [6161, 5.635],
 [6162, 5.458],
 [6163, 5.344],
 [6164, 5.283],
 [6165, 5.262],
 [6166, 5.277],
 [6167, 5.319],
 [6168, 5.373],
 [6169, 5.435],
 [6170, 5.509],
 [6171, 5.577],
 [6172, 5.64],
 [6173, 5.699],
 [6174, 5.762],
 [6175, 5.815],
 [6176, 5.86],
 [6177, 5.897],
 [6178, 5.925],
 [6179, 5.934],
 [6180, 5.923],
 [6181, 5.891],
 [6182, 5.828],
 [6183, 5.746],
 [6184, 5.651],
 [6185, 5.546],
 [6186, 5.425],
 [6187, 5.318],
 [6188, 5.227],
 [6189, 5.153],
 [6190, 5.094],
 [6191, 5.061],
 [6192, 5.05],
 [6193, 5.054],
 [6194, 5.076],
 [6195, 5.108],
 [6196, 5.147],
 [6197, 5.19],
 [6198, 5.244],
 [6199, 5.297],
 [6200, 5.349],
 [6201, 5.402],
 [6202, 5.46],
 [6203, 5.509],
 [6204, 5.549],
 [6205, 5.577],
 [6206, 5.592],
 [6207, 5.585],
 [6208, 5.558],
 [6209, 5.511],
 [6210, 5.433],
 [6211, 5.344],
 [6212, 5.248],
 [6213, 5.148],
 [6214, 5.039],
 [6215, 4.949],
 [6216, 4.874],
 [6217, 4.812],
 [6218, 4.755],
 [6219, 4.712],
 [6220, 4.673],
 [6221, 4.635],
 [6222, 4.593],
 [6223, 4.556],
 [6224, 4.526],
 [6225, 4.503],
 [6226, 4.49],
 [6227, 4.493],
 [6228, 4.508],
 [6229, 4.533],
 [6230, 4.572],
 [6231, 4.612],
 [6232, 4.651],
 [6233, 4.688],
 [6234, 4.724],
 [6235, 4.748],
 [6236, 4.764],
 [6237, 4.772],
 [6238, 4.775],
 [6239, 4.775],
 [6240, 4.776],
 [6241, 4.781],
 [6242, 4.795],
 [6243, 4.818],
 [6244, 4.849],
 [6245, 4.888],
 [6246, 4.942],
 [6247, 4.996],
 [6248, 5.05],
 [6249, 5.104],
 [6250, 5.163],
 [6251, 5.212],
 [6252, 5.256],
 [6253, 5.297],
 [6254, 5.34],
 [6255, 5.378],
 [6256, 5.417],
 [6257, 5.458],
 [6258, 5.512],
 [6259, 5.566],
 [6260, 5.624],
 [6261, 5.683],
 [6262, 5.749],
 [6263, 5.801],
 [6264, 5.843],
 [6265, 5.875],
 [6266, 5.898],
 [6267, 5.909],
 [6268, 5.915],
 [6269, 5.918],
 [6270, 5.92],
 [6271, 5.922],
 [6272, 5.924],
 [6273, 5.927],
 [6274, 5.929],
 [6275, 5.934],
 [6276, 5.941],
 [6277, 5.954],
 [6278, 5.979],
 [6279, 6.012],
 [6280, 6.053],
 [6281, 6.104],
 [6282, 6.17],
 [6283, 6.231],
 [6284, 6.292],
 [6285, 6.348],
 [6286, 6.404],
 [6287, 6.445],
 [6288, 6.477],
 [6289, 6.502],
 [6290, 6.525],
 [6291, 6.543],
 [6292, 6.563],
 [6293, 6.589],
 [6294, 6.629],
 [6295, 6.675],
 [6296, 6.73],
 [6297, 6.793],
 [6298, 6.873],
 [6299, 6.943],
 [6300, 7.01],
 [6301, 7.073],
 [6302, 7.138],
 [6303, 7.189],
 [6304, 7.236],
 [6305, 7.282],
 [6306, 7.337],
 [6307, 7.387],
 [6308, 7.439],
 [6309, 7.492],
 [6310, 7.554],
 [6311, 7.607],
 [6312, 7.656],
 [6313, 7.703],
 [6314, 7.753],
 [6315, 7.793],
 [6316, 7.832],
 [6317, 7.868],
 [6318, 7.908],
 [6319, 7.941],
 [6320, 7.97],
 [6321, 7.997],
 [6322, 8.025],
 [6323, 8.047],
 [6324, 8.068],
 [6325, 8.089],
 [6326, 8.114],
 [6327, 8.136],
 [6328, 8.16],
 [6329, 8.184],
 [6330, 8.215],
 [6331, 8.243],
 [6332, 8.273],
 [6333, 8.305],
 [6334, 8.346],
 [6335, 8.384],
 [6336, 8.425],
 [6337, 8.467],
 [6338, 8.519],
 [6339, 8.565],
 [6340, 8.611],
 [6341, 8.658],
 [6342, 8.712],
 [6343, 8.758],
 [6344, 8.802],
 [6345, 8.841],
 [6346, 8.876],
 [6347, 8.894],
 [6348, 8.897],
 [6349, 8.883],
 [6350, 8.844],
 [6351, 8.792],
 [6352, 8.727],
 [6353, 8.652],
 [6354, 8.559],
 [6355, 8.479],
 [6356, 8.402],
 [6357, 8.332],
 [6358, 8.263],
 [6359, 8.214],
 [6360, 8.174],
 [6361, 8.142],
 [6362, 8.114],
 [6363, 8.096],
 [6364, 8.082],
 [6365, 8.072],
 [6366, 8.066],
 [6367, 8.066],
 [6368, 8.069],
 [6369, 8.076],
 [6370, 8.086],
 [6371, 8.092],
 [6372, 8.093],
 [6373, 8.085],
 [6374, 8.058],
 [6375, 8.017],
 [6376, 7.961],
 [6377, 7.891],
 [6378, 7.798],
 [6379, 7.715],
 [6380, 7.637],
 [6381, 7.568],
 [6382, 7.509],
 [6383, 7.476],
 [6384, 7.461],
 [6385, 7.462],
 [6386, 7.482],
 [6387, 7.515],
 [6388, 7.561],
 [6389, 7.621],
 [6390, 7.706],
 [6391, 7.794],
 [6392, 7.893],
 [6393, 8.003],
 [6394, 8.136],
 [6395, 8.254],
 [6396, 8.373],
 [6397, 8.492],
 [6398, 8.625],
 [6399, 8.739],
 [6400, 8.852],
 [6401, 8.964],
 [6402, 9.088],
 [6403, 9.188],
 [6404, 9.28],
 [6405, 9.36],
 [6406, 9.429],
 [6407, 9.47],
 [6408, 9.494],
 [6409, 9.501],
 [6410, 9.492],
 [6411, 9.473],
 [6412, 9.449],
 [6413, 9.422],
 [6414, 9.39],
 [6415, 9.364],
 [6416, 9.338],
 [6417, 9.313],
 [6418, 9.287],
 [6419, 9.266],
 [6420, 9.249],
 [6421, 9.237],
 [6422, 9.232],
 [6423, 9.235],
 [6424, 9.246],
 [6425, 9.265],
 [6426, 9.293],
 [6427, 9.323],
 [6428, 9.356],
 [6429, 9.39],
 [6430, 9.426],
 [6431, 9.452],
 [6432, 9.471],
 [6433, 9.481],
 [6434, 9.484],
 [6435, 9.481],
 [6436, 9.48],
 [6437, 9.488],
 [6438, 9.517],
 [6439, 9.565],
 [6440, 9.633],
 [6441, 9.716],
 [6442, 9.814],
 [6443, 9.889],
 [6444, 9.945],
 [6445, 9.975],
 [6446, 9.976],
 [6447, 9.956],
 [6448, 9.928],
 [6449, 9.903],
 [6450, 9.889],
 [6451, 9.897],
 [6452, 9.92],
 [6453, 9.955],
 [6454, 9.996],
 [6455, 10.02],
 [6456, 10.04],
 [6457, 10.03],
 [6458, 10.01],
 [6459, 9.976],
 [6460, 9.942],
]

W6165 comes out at 0.216 mag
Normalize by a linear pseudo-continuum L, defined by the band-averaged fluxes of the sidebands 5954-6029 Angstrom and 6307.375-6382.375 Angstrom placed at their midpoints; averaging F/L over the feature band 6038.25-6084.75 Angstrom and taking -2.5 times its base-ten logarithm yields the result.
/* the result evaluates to -0.15 mag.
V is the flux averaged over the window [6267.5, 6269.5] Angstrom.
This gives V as 5.92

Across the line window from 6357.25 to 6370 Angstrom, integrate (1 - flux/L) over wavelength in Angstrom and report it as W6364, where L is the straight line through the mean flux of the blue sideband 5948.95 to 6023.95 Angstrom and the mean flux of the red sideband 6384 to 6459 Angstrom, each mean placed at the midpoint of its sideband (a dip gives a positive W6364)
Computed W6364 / 1.0 Angstrom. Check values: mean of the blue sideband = 6.39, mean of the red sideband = 9.21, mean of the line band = 8.12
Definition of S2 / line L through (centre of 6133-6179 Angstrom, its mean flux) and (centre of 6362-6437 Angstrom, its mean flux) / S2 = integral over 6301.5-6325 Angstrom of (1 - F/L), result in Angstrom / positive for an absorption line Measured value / 1.0 Angstrom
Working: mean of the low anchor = 6.88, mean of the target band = 7.67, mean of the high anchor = 8.64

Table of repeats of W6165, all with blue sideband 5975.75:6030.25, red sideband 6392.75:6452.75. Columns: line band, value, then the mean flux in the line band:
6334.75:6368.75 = 0.05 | 8.48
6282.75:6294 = 0.30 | 6.46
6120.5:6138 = -0.06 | 7.97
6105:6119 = -0.08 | 7.95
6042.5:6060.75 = -0.11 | 7.79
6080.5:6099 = -0.12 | 8.1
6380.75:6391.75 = 0.20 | 7.57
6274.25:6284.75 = 0.36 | 6.07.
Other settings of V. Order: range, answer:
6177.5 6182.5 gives 5.9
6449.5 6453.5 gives 9.92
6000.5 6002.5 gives 6.6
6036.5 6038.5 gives 7.38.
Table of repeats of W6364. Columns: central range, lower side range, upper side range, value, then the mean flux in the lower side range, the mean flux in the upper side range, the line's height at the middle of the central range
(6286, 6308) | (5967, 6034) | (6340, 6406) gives 3.03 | 6.67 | 8.28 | 7.95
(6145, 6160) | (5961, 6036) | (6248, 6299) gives -2.69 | 6.64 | 5.99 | 6.27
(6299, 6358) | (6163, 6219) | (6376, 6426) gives -4.72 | 5.4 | 8.62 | 7.51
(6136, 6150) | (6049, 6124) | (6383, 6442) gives -0.32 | 7.9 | 8.97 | 8.09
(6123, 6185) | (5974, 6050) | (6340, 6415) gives 4.52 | 6.93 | 8.42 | 7.51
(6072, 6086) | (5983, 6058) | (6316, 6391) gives -1.27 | 7.11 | 8.17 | 7.3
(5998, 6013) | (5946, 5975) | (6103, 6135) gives -0.36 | 5.93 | 7.9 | 6.49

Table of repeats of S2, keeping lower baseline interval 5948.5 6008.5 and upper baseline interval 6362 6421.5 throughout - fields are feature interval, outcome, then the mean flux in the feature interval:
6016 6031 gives -1.7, 7.2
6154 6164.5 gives 1.6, 6.11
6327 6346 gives -0.7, 8.47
